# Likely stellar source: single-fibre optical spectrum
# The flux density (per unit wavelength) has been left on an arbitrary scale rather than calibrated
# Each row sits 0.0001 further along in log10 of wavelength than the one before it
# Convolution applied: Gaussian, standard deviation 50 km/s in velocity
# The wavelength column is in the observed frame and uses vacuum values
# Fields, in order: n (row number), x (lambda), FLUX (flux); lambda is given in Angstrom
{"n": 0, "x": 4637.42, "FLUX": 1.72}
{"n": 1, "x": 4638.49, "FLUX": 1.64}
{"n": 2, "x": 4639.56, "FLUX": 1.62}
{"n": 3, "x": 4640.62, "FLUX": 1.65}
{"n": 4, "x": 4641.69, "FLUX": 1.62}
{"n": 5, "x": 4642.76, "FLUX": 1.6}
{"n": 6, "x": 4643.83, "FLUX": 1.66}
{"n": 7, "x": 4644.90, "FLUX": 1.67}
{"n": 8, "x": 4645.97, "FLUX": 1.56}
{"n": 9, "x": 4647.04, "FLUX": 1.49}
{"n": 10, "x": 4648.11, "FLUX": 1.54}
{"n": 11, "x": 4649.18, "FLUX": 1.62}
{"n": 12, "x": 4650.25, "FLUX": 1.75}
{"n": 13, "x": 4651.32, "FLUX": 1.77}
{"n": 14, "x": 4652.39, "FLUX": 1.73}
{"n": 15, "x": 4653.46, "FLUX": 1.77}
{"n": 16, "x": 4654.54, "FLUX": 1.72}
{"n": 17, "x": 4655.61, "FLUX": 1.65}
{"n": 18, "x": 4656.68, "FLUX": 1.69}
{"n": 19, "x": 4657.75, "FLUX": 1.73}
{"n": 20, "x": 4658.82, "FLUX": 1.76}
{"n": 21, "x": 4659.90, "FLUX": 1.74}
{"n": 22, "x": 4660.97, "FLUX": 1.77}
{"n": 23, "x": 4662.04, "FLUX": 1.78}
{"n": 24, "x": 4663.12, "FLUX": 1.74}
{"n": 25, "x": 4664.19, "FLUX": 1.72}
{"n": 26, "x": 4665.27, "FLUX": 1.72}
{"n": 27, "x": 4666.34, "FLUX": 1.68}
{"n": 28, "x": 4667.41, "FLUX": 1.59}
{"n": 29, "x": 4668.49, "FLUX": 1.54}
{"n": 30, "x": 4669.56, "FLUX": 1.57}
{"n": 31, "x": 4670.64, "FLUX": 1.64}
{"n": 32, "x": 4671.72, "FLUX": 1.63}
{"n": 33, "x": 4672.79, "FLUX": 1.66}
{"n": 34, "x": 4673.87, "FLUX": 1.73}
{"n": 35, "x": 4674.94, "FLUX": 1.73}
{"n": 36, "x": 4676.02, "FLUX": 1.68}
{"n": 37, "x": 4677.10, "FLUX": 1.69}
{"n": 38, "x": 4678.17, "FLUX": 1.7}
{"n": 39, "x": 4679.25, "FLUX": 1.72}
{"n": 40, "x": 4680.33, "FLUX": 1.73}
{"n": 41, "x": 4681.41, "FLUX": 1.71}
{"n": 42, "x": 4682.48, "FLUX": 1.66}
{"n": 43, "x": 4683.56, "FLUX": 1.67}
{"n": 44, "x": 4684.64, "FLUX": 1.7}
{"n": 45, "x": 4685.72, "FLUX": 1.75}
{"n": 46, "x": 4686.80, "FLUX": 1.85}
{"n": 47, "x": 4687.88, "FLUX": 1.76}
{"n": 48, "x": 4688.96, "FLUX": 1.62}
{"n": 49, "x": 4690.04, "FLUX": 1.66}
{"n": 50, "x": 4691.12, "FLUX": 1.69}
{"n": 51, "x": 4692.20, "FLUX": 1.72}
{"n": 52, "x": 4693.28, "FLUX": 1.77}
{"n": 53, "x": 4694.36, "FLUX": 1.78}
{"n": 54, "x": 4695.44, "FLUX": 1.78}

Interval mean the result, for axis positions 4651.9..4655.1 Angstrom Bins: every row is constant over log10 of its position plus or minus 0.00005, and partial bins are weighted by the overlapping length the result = 1.74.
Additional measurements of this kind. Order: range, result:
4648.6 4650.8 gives 1.68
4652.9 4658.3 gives 1.71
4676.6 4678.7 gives 1.7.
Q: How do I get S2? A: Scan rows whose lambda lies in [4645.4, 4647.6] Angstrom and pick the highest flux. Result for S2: 1.56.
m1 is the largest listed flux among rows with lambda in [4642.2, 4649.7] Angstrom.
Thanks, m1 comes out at 1.67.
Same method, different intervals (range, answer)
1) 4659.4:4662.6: 1.78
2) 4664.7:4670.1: 1.72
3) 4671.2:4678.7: 1.73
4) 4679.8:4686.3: 1.75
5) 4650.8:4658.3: 1.77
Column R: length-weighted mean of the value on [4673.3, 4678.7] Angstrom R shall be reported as 1.71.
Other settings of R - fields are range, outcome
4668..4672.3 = 1.6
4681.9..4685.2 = 1.68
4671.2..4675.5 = 1.69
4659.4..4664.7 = 1.75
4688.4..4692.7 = 1.67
